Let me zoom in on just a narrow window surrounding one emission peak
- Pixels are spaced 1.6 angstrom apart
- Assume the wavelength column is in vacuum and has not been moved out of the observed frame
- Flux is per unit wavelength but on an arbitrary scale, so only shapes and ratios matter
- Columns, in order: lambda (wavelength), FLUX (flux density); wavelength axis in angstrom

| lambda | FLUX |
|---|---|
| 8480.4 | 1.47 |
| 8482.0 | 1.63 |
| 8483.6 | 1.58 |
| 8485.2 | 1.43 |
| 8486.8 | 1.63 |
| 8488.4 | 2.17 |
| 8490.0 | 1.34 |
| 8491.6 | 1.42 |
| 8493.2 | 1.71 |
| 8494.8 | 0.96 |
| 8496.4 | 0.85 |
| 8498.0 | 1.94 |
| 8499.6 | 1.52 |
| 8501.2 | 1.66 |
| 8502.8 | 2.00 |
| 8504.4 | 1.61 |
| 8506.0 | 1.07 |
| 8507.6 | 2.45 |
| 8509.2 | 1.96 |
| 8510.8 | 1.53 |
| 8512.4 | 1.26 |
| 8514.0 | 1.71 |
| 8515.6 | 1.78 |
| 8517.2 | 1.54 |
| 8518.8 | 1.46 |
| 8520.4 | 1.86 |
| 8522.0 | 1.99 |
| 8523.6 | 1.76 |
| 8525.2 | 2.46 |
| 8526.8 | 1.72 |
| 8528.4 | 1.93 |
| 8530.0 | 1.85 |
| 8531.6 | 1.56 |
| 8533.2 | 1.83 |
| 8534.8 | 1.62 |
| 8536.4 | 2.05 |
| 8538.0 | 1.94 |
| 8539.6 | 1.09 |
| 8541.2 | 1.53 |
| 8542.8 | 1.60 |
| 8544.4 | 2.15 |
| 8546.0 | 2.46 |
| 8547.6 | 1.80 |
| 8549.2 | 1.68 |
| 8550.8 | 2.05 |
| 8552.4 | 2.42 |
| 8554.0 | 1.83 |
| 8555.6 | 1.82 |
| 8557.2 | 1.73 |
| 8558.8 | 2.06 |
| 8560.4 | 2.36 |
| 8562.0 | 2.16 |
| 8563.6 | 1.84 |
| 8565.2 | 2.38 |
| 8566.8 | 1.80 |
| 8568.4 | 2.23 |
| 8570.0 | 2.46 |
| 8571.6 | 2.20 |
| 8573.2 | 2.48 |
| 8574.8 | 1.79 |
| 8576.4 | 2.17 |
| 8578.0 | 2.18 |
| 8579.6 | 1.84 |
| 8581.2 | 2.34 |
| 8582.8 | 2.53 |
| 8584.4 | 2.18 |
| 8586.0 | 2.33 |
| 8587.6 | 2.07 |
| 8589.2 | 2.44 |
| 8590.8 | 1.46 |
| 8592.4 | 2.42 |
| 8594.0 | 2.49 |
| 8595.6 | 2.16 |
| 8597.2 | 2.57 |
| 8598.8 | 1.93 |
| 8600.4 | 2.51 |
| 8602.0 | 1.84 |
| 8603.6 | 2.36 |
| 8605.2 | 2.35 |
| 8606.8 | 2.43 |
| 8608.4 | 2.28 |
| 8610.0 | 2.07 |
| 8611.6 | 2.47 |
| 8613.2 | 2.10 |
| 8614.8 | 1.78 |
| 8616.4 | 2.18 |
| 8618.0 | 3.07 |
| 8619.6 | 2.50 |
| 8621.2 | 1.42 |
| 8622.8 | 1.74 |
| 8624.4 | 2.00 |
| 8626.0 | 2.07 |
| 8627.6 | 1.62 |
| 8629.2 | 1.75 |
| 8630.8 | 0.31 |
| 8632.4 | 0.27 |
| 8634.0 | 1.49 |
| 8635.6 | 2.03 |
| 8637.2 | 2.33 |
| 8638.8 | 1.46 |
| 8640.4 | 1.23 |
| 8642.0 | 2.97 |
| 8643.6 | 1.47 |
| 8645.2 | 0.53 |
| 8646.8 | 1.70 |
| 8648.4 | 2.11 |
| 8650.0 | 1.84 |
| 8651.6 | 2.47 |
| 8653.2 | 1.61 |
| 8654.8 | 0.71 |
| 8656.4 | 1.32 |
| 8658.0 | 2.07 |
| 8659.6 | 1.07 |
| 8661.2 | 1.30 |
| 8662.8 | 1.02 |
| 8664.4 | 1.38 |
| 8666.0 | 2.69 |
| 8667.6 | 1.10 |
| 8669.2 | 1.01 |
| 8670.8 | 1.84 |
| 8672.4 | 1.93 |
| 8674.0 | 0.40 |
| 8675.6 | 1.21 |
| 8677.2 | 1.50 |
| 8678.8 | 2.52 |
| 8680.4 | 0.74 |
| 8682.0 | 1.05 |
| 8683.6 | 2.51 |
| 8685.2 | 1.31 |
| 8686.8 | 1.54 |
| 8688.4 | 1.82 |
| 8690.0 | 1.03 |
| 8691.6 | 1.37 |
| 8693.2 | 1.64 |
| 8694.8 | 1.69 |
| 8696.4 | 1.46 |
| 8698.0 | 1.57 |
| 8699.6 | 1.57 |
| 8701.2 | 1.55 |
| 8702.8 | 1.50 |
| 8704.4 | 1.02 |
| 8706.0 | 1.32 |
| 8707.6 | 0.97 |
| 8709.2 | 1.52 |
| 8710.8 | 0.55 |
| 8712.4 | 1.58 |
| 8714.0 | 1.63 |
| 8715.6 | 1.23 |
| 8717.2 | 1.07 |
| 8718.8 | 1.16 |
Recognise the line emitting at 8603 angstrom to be C III]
